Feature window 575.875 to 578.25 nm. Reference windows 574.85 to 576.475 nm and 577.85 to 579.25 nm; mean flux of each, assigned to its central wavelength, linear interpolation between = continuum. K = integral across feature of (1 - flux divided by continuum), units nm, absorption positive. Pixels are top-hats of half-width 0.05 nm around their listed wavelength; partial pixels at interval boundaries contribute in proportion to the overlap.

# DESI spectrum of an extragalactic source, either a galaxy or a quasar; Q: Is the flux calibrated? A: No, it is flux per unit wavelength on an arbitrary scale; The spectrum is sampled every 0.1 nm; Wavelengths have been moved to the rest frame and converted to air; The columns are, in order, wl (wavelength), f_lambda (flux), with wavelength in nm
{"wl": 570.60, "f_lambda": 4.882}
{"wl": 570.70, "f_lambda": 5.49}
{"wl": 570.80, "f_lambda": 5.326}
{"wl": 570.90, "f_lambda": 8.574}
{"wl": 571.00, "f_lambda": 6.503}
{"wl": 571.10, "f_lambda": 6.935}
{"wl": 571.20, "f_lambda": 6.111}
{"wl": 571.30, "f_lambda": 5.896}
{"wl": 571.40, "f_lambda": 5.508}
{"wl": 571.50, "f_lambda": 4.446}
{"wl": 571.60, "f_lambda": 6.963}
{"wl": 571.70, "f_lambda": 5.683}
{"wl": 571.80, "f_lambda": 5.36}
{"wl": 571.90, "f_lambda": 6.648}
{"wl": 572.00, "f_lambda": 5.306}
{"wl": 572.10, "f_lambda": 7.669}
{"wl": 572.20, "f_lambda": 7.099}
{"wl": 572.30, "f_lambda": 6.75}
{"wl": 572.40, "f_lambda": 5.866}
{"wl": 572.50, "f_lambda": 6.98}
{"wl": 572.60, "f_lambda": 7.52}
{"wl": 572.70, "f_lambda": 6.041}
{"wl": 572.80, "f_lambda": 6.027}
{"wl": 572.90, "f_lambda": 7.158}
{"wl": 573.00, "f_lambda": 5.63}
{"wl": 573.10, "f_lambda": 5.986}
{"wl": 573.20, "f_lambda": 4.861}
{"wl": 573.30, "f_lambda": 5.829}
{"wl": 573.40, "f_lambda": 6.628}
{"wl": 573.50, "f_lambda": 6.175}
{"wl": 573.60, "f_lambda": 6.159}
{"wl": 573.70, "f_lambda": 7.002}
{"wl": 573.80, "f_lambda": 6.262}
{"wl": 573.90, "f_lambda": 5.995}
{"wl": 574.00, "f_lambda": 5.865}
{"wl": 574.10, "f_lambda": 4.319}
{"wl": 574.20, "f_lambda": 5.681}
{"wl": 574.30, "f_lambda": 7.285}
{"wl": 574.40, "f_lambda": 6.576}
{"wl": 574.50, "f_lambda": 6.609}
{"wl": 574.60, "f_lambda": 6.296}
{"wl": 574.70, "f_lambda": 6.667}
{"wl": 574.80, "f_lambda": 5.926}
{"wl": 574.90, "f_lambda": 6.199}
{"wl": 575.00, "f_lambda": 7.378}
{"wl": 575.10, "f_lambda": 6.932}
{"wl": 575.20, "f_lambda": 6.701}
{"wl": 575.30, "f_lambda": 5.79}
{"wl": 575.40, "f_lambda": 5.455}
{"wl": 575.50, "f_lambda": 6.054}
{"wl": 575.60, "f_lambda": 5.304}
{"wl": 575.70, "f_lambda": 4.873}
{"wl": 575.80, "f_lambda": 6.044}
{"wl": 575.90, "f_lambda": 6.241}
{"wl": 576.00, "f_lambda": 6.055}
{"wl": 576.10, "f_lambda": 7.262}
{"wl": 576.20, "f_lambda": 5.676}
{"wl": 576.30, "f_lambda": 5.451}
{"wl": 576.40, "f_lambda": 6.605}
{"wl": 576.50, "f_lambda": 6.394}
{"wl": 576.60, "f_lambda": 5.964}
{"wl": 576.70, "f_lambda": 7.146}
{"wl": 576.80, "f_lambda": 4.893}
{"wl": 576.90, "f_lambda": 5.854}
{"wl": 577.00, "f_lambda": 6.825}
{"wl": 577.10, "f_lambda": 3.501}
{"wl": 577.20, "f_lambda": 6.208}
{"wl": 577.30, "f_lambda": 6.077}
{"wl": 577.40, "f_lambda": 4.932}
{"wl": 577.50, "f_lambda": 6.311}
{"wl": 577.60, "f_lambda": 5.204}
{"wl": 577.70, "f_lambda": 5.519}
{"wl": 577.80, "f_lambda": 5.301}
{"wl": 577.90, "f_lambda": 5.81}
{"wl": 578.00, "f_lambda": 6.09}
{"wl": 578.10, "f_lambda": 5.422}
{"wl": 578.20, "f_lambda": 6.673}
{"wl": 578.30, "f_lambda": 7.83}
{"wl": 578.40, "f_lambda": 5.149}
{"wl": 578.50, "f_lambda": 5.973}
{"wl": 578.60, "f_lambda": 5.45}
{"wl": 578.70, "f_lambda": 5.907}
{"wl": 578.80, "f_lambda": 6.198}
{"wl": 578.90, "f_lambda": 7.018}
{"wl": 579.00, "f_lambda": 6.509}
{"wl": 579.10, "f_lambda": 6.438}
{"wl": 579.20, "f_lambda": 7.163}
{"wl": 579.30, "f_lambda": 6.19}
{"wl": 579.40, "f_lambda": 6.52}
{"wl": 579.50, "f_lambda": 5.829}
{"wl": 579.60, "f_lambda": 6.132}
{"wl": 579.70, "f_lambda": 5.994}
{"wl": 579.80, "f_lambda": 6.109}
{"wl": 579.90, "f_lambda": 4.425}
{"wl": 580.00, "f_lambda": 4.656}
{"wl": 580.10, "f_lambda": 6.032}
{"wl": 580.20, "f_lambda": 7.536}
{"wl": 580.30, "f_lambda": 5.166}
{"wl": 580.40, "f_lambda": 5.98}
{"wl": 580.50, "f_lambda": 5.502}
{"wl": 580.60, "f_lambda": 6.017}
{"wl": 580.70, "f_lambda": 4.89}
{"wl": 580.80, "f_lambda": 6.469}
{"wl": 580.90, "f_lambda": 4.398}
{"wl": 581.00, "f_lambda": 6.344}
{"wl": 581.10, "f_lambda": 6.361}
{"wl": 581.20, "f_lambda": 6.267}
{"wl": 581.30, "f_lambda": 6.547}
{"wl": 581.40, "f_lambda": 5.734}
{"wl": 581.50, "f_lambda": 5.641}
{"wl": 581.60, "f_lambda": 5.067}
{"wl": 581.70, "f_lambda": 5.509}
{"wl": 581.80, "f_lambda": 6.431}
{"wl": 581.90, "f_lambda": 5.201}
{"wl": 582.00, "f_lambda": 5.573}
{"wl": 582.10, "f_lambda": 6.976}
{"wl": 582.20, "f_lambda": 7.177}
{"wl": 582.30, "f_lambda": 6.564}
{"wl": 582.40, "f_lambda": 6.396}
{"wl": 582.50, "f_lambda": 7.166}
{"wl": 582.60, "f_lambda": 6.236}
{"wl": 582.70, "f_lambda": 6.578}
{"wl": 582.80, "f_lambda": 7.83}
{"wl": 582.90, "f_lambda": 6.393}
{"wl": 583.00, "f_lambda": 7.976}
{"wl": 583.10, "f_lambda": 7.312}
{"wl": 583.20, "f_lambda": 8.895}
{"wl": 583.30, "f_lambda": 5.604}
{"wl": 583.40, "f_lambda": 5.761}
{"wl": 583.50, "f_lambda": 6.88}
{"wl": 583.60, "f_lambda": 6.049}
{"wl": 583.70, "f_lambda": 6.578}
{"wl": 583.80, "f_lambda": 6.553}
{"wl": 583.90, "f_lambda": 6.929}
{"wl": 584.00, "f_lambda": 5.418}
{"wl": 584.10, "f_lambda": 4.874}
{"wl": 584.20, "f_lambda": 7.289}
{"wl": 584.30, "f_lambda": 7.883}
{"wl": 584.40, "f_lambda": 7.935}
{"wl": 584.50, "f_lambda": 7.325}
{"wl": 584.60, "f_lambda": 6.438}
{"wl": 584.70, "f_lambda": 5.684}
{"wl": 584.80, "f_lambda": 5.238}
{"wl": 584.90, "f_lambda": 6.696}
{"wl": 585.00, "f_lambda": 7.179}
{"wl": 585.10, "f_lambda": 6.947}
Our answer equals 0.12 nm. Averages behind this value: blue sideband 6.13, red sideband 6.26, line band 5.89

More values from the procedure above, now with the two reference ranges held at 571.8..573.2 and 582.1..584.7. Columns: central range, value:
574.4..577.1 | 0.16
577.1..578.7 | 0.20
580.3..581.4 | 0.14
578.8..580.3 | 0.11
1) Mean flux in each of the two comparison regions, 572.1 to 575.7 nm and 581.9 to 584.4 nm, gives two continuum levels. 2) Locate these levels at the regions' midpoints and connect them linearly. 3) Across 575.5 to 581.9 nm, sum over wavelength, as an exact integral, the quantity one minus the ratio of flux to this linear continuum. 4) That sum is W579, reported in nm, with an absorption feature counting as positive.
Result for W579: 0.56 nm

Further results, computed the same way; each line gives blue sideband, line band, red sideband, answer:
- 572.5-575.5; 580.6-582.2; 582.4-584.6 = 0.19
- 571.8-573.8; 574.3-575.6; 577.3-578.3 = -0.05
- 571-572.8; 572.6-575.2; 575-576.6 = -0.03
